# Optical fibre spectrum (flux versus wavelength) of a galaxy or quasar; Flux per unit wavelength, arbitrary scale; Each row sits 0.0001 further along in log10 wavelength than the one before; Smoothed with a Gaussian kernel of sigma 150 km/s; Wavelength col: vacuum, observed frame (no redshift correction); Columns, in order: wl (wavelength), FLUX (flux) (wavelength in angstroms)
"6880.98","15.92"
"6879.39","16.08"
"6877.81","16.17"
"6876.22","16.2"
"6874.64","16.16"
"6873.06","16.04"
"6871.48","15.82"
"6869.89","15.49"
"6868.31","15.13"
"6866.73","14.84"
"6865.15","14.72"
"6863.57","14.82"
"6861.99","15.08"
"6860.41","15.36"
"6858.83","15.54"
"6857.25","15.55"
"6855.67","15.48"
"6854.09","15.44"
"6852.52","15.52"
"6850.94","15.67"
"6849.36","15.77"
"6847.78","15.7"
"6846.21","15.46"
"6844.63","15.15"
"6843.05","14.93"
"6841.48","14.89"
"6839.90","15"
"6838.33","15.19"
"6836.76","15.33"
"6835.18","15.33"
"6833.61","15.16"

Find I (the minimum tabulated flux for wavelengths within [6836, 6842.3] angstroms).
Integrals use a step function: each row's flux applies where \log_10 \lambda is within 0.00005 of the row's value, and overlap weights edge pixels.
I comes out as 14.89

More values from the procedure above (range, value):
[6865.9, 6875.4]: 14.84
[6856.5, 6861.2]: 15.36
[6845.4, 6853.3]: 15.46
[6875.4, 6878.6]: 16.17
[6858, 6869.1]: 14.72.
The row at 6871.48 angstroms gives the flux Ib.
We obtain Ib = 15.82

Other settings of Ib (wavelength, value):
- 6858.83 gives 15.54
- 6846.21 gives 15.46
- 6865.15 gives 14.72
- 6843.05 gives 14.93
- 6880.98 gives 15.92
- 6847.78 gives 15.7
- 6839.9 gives 15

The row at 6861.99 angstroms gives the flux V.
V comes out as 15.08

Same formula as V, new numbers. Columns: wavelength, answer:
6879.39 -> 16.08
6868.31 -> 15.13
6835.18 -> 15.33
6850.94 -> 15.67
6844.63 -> 15.15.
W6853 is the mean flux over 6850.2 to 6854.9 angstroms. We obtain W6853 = 15.6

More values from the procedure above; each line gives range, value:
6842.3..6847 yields 15.2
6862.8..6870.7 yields 15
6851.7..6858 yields 15.5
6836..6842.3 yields 15.1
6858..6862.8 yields 15.3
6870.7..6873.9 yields 16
